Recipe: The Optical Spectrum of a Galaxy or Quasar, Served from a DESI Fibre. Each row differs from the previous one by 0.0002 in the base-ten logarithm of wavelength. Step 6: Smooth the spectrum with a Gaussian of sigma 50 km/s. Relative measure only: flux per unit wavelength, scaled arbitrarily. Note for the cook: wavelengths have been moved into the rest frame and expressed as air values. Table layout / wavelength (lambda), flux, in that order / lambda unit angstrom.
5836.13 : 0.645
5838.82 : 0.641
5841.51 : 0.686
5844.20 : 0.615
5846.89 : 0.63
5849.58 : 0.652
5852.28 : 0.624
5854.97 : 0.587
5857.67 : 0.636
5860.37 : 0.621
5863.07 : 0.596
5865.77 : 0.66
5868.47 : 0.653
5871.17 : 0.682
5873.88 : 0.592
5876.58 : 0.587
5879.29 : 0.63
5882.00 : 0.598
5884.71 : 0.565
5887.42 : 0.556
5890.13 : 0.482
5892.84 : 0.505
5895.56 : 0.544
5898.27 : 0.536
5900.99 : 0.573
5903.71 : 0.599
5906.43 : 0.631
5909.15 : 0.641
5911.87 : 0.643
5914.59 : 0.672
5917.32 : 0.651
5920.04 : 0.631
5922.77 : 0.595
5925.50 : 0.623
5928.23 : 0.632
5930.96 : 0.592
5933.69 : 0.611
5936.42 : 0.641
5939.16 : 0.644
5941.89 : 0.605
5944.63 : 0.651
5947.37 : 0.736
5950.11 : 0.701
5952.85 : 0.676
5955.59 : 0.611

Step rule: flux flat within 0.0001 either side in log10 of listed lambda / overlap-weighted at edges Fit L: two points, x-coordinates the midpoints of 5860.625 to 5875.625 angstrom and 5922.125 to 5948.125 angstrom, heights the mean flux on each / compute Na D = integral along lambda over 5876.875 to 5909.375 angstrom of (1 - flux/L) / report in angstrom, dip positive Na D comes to 3.3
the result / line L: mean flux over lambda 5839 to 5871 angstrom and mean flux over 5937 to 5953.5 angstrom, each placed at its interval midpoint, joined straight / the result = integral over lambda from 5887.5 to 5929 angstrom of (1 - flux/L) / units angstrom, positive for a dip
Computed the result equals 3.7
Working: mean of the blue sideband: 0.635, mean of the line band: 0.596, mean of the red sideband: 0.667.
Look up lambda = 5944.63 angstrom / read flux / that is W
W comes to 0.651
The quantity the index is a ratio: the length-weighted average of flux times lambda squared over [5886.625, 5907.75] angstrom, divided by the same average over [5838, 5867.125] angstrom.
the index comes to 0.9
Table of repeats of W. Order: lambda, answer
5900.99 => 0.573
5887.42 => 0.556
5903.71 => 0.599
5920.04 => 0.631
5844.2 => 0.615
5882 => 0.598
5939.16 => 0.644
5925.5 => 0.623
